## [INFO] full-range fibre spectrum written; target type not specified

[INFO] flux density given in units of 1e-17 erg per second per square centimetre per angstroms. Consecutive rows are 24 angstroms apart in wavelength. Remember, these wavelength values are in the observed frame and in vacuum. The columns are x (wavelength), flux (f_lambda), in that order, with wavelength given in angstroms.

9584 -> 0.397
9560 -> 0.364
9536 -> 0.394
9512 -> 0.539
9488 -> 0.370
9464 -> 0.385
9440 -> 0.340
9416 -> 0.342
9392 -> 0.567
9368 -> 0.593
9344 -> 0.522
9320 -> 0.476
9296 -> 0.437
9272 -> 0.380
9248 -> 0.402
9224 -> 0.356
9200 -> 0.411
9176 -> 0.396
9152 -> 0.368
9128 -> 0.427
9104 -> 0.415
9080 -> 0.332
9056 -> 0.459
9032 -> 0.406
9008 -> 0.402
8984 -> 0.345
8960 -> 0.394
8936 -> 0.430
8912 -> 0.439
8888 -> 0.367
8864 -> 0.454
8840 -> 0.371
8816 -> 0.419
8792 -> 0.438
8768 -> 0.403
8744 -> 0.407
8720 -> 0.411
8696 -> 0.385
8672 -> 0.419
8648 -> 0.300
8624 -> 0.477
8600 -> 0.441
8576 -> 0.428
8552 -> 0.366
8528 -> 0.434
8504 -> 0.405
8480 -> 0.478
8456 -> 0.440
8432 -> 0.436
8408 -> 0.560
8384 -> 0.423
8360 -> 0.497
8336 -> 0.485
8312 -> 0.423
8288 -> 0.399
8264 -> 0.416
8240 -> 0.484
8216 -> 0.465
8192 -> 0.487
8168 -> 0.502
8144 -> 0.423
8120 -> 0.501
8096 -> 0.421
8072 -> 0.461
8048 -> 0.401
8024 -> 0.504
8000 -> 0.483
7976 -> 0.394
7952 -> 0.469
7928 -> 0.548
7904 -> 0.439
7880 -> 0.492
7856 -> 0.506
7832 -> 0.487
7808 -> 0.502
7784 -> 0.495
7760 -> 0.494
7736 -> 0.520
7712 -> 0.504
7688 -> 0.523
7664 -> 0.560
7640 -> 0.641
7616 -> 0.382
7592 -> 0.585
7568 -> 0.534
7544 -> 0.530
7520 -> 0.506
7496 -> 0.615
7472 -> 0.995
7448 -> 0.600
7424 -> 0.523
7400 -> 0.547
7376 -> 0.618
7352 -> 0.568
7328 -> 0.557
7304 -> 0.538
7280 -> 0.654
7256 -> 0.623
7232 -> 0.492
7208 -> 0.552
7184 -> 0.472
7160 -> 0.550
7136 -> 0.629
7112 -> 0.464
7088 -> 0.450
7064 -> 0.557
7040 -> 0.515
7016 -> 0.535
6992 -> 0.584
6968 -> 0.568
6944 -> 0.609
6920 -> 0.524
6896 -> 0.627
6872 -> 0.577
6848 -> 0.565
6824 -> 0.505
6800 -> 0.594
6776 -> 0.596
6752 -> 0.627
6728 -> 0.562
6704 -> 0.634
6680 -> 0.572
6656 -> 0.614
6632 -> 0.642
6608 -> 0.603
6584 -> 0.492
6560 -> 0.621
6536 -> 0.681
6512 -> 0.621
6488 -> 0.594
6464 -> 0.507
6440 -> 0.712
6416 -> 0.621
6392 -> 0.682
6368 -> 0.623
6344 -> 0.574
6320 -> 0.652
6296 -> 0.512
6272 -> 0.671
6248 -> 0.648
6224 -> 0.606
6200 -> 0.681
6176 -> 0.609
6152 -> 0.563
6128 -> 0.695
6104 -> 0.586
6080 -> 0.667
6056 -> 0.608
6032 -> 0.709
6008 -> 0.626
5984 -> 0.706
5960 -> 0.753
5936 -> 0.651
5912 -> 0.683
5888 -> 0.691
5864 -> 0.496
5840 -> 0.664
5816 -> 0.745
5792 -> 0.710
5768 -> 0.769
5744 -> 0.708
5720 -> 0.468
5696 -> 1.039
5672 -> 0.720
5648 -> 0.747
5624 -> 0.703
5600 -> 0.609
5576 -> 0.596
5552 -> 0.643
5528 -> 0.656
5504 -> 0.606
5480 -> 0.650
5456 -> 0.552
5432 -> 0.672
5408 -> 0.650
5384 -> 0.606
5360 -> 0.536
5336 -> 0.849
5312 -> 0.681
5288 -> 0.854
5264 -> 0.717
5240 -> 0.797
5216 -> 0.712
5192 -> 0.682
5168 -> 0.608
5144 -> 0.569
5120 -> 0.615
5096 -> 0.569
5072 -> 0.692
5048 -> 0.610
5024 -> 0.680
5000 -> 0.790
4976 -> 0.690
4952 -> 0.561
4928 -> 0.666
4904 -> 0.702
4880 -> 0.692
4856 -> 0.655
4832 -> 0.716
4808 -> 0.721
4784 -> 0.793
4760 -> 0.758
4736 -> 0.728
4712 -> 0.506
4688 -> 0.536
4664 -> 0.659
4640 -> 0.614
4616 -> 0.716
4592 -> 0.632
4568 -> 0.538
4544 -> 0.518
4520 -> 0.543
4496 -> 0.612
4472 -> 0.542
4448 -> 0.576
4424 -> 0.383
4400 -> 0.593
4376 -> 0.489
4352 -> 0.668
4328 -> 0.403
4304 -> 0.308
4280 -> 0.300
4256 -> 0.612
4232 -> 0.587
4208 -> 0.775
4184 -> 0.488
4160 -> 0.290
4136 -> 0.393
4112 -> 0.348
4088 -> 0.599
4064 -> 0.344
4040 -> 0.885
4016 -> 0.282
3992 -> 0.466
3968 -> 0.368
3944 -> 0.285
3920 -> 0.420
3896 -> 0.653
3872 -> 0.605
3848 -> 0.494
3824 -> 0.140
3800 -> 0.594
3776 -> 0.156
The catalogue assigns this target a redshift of 0.14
